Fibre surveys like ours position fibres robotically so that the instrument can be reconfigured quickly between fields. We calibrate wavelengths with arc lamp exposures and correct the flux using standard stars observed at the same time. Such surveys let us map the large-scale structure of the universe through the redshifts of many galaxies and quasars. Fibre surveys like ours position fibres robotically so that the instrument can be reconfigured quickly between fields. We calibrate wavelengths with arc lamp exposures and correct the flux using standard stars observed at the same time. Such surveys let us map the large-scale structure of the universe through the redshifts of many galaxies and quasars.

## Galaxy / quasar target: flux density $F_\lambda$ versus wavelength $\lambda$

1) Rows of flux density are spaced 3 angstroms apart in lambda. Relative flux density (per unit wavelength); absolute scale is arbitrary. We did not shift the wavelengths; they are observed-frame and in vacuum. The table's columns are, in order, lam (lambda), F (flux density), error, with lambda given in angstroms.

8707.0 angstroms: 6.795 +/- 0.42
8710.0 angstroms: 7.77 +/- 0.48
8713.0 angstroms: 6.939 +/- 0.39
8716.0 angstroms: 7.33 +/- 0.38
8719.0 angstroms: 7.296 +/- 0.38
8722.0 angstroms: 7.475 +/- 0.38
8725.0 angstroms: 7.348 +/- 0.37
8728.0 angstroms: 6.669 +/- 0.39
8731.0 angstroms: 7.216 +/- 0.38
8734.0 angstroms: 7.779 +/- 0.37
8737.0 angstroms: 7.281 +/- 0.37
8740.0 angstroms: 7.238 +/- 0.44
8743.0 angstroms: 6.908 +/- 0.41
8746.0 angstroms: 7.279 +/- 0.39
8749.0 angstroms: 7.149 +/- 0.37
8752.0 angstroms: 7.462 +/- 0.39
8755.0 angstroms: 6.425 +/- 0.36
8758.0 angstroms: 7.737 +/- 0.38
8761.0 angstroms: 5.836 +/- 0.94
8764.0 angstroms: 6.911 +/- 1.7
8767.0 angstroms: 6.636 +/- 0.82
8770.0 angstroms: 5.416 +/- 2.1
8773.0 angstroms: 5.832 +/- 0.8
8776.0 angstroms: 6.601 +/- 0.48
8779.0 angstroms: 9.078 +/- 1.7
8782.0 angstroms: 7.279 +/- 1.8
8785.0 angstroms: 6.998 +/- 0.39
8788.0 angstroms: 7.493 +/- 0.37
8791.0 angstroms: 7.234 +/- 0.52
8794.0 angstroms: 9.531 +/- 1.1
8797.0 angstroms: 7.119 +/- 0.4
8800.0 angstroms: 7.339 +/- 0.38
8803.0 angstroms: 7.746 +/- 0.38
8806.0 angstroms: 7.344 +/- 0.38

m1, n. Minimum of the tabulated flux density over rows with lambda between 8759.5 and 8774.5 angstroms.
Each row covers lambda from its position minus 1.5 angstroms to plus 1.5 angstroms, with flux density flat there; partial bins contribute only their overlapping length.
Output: 5.416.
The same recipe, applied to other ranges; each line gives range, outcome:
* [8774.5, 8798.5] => 6.601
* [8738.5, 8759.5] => 6.425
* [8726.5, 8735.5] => 6.669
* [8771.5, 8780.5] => 5.832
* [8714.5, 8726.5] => 7.296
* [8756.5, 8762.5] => 5.836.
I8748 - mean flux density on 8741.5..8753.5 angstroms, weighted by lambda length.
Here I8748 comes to 7.2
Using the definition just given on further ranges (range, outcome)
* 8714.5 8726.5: 7.36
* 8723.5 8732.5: 7.08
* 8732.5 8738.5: 7.53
